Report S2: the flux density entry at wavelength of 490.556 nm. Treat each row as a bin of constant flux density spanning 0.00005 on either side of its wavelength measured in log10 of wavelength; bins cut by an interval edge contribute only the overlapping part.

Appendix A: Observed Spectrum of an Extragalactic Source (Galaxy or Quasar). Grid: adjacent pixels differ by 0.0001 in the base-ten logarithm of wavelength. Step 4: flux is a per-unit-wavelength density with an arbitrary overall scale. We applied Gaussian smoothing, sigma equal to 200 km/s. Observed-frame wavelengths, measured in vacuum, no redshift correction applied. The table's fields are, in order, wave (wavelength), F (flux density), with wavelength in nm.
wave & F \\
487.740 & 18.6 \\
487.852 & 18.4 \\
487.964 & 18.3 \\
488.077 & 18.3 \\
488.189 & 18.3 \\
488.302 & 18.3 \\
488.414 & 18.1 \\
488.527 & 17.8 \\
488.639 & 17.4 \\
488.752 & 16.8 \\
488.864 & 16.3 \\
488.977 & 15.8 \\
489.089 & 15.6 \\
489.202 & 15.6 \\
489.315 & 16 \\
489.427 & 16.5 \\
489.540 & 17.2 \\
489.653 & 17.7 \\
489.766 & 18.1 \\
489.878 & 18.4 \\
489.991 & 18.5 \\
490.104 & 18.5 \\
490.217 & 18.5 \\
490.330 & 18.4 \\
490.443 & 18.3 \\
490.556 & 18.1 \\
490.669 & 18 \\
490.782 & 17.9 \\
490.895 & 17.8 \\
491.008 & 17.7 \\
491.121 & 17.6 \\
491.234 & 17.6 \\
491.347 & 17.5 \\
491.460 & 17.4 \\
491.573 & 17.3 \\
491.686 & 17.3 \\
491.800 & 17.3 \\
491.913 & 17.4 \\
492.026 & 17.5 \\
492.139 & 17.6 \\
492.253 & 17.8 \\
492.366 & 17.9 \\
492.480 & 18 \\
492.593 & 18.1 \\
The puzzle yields 18.1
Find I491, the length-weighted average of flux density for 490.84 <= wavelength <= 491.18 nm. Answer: 17.7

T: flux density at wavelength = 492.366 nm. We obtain 17.9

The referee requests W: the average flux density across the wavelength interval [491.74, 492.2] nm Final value 17.4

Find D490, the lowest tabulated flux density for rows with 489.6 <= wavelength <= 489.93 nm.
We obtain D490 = 17.7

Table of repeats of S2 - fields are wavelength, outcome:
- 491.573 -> 17.3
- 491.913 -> 17.4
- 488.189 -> 18.3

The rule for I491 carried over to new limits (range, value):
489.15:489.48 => 16.1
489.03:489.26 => 15.6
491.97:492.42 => 17.7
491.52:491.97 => 17.3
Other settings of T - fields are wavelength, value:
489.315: 16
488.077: 18.3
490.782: 17.9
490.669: 18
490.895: 17.8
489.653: 17.7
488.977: 15.8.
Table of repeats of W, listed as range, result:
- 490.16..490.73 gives 18.2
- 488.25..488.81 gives 17.7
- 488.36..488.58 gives 17.9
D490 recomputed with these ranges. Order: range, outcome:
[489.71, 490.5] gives 18.1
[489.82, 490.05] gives 18.4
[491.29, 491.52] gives 17.4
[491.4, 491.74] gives 17.3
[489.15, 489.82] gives 15.6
